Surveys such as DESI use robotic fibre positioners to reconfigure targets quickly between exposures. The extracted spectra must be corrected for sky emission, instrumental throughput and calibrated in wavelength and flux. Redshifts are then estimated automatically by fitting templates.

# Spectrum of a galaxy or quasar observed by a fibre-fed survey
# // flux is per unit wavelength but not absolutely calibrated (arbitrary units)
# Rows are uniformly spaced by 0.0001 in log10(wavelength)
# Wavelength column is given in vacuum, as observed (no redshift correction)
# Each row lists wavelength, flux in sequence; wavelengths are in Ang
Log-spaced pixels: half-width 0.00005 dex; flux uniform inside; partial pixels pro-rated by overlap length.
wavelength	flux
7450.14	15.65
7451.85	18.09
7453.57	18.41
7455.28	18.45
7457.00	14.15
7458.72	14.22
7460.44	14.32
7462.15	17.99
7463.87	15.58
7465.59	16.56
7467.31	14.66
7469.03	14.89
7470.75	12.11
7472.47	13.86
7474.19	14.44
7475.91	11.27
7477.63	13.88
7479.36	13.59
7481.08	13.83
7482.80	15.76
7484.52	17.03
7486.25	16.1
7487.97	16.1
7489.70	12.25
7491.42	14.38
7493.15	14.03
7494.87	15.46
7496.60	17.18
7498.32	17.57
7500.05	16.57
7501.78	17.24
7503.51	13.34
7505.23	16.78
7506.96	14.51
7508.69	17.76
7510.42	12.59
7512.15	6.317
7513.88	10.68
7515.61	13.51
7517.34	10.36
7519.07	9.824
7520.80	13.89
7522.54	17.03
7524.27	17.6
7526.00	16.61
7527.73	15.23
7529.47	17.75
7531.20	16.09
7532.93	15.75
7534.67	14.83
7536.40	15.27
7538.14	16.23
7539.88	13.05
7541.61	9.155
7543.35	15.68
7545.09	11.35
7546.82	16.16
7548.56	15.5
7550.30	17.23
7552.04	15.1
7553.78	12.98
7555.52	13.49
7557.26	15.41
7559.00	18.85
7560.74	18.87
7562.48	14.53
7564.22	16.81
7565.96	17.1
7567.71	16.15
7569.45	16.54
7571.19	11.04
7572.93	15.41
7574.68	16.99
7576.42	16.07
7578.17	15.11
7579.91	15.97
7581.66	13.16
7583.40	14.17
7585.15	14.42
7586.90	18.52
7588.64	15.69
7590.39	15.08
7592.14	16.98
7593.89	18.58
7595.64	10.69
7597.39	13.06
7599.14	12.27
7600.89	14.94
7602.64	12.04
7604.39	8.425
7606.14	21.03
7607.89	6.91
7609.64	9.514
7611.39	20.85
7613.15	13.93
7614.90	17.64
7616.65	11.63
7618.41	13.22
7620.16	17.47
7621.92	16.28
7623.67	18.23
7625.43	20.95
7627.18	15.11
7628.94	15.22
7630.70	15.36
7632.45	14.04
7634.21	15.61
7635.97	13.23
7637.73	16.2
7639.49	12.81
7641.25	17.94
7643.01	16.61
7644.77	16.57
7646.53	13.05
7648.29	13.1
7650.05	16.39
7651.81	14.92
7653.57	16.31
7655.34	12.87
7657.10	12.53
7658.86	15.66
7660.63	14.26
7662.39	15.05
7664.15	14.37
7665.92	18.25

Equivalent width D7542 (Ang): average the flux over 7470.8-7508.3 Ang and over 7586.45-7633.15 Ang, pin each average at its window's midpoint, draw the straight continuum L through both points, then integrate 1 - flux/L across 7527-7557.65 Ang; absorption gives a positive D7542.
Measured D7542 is 0.4 Ang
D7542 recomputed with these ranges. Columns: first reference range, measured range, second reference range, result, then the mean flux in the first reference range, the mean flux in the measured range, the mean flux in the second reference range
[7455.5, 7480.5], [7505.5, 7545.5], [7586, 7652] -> 1.8 Ang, 14.5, 14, 15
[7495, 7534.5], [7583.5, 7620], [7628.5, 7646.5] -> 1.9 Ang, 14.7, 14.3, 15.3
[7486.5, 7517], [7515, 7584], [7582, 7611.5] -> -3.8 Ang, 14.4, 15.1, 14.1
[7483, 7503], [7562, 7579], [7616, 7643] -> 0.1 Ang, 15.8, 15.6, 15.6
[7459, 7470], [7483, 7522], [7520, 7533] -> 4.1 Ang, 15.6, 14.3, 16.3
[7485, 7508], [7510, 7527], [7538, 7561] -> 2.6 Ang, 15.5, 12.9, 14.8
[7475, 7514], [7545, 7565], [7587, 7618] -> -1.8 Ang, 14.6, 15.7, 14.2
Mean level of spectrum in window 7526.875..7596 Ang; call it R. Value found 15.4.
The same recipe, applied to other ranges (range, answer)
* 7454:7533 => 14.8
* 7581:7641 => 14.8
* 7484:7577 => 15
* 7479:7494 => 14.8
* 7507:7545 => 14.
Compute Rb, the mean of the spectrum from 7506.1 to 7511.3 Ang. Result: 14.9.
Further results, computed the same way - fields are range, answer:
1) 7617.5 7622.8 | 15.6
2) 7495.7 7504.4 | 16.4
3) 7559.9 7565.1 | 16.7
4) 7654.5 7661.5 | 13.8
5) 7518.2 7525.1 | 14.6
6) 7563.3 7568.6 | 16.7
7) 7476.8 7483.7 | 14.3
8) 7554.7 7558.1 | 14.5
